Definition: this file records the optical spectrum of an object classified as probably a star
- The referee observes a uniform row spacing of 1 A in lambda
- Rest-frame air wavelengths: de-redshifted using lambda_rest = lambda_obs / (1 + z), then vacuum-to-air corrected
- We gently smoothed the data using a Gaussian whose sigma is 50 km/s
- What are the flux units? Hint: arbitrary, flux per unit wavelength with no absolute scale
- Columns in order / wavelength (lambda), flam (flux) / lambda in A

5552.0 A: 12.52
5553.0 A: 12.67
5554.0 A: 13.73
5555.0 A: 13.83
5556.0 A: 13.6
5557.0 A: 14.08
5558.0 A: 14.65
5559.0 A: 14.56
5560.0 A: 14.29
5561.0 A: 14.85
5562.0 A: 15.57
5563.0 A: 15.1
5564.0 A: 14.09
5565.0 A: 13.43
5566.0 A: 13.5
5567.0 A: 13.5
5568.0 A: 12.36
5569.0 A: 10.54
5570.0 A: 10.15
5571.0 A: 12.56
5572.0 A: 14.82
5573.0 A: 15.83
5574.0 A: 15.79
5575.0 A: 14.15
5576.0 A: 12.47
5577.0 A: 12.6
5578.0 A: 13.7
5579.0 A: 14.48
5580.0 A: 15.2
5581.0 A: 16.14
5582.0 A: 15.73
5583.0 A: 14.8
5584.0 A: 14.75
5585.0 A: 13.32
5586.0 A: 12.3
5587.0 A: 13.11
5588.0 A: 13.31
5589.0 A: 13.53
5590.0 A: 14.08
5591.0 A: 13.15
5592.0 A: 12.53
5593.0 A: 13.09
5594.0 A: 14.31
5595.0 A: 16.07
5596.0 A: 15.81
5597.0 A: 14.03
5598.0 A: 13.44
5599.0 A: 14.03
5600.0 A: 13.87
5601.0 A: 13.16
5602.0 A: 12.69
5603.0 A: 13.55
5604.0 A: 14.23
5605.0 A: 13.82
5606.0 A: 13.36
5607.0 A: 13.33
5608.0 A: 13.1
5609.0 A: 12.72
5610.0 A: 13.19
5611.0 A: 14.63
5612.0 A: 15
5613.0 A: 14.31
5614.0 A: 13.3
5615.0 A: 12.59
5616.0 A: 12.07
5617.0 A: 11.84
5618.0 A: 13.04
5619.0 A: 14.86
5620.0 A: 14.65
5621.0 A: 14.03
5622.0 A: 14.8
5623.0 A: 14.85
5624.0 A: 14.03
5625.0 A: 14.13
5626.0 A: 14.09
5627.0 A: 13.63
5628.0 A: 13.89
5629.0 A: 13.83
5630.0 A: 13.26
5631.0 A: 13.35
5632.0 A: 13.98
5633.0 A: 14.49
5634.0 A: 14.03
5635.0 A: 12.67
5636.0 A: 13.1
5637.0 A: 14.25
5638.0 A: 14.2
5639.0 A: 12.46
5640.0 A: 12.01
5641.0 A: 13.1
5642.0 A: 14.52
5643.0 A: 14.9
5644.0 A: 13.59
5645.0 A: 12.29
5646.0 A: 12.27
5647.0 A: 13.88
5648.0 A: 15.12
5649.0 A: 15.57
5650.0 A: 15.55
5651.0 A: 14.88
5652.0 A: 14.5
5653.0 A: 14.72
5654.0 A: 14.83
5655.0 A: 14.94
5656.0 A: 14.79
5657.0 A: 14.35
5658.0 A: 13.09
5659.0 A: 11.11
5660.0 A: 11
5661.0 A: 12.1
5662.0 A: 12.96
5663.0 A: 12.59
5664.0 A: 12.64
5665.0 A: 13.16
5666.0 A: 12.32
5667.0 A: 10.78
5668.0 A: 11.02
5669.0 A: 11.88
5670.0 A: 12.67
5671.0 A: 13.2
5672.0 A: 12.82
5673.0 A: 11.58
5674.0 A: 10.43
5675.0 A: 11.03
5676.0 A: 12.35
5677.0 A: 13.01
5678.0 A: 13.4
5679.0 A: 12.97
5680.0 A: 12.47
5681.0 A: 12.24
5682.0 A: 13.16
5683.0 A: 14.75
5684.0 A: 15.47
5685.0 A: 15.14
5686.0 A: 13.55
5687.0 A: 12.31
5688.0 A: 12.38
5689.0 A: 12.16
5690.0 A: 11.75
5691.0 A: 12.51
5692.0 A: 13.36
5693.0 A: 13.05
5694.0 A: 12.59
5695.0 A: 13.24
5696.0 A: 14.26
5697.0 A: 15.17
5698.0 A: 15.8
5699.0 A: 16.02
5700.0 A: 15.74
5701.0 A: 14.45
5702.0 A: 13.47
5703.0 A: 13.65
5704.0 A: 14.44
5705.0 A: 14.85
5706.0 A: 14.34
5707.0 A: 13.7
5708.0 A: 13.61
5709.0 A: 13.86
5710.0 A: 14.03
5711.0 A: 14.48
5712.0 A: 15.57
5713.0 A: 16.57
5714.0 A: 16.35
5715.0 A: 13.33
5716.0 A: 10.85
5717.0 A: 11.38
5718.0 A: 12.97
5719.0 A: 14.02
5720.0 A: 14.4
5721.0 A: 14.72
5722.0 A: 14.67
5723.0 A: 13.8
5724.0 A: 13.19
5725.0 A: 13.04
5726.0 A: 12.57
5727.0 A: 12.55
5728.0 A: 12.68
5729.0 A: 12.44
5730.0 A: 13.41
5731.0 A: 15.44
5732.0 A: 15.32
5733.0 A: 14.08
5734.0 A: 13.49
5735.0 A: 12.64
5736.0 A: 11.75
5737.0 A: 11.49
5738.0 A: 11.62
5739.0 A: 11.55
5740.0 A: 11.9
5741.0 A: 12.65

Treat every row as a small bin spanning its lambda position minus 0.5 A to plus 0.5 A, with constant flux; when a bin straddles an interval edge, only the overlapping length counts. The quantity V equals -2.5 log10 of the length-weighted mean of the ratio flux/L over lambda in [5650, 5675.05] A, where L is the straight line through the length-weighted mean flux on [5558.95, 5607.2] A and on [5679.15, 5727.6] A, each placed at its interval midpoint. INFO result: 0.08 mag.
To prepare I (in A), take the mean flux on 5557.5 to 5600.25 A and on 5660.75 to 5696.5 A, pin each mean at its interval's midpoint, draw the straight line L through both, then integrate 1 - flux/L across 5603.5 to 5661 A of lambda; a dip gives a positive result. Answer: -2.01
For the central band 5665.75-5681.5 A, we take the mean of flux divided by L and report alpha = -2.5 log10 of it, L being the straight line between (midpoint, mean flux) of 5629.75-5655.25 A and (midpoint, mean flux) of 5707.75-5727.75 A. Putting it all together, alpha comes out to 0.15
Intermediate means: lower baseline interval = 13.9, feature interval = 12.1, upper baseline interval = 13.8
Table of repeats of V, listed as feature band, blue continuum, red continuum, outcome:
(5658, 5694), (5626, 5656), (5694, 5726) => 0.12 mag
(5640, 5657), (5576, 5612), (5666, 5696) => -0.09 mag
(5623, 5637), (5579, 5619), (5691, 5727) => 0.00 mag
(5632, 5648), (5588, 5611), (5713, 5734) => 0.01 mag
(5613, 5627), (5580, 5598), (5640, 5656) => 0.04 mag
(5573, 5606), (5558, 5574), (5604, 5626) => -0.02 mag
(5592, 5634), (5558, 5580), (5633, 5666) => -0.01 mag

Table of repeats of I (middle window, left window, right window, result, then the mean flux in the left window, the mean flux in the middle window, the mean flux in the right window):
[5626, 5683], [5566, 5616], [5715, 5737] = 1.2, 13.7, 13.2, 13.3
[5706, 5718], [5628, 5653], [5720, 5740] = -0.6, 13.8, 13.9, 13.2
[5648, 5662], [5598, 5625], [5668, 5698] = -0.8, 13.7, 14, 12.9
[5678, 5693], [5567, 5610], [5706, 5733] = 0.7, 13.7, 13.2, 13.8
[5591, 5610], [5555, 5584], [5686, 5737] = 0.4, 14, 13.7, 13.7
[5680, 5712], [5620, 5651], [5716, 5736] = -0.7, 13.9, 13.9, 13.4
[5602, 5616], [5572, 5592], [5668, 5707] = 0.4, 14.1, 13.5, 13.3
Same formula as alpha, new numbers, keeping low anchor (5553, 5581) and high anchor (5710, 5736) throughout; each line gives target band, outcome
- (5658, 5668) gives 0.143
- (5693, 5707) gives -0.050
